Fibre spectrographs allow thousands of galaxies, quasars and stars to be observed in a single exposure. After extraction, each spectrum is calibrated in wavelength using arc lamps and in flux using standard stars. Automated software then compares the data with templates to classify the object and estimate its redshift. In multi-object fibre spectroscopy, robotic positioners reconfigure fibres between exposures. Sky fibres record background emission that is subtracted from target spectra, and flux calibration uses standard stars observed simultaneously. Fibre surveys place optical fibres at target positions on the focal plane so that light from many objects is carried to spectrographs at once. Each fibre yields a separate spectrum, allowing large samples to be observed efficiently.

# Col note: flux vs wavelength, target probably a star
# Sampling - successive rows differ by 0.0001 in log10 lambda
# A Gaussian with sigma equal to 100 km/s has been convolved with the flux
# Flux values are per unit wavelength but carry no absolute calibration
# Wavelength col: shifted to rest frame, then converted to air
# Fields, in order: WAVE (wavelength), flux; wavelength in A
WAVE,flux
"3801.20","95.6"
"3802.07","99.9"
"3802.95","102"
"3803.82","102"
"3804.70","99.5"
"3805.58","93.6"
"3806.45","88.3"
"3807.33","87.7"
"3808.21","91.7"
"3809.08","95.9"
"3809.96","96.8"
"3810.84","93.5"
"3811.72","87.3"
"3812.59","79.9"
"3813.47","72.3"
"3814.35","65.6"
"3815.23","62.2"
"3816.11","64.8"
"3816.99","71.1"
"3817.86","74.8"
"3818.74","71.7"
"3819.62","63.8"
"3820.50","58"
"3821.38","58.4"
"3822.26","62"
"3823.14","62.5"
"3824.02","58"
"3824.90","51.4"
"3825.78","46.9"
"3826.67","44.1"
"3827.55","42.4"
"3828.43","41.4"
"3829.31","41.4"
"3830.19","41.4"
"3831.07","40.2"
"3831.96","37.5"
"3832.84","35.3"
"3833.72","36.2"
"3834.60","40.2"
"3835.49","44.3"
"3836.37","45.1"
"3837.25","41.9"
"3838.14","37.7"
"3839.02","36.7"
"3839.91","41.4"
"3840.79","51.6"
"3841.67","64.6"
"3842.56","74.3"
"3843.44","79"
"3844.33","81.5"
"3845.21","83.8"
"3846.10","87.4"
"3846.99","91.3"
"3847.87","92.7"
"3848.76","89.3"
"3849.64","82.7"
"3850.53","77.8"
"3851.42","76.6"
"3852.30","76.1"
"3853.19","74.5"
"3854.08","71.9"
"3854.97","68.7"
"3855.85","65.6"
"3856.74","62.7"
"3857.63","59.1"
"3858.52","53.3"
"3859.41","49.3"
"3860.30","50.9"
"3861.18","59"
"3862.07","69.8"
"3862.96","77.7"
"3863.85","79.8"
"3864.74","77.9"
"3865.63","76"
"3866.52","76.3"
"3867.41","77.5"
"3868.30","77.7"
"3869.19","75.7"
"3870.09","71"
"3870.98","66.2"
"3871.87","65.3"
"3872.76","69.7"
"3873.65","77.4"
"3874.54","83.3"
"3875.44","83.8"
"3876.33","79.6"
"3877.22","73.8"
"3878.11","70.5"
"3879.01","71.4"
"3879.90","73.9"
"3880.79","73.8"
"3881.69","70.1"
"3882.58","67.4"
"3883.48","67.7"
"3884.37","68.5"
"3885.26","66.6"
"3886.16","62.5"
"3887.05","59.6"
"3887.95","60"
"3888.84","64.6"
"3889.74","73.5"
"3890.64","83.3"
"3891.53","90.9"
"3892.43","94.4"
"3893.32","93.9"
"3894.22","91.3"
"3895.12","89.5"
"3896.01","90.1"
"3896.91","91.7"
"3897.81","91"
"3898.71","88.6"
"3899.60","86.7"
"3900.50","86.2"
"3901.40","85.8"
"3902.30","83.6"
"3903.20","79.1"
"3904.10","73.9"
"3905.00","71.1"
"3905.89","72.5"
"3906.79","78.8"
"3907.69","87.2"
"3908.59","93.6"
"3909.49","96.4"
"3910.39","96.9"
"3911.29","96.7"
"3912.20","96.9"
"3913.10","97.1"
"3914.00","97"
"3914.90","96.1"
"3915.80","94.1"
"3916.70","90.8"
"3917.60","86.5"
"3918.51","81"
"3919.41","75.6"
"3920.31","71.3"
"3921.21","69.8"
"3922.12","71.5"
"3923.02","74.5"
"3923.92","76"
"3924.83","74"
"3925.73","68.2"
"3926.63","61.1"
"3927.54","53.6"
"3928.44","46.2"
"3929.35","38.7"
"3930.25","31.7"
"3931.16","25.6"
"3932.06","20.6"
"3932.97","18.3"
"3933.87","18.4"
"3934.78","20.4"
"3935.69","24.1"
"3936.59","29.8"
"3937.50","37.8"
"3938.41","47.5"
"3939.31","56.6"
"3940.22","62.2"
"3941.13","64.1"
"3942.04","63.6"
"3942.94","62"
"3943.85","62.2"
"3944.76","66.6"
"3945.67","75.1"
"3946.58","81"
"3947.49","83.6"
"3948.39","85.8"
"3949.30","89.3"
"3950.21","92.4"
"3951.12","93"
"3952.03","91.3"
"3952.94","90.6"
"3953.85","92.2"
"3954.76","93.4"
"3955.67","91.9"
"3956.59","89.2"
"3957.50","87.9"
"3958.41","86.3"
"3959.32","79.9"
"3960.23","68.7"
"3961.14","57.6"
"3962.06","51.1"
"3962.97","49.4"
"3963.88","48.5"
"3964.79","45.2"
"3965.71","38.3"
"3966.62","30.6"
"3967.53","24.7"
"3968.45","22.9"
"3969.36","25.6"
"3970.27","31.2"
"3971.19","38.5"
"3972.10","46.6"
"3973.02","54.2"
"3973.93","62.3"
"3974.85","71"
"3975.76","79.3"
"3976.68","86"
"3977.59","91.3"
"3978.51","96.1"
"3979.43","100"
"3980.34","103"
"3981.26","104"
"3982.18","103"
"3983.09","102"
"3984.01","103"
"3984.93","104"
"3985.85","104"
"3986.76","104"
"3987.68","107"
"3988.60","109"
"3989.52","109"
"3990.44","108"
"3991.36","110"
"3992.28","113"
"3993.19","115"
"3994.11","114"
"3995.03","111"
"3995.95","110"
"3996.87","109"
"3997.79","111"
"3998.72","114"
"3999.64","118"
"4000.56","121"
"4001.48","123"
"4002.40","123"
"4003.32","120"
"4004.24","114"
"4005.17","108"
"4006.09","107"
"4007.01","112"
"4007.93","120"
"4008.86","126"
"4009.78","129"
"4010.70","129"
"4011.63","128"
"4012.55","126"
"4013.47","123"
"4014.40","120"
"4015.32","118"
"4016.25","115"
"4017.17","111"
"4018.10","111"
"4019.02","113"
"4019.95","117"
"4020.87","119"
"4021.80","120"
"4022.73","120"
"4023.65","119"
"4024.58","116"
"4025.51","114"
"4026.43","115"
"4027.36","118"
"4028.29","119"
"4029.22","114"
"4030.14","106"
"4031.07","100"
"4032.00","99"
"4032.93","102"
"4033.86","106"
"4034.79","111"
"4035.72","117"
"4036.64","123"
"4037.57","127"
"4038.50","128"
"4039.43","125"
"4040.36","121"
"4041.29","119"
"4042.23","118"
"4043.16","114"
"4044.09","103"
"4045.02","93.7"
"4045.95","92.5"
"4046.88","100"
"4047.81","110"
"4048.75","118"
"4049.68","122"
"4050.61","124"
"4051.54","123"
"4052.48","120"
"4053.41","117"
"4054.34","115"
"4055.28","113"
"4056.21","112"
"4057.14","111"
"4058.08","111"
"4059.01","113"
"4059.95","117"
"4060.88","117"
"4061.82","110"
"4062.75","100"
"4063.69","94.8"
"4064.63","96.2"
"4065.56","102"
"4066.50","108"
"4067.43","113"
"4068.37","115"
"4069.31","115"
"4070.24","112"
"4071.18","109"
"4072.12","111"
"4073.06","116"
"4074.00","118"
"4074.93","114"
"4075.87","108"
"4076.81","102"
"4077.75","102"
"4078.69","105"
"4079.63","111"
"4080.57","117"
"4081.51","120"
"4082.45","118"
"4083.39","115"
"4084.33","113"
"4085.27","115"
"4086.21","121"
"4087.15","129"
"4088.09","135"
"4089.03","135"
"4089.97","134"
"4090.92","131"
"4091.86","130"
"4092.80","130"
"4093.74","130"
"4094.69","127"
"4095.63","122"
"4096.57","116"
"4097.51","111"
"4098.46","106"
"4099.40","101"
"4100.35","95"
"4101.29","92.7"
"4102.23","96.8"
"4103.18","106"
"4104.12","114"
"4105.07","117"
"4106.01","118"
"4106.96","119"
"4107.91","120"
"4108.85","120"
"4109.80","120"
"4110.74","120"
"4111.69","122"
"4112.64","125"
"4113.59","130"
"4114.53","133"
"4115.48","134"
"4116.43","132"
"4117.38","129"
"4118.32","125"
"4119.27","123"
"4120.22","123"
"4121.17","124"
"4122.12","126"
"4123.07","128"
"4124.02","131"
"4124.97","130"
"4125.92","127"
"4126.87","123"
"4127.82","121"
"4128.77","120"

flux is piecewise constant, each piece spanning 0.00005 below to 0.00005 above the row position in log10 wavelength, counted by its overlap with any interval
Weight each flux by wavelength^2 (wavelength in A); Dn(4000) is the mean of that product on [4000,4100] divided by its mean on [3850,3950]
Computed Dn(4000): 1.75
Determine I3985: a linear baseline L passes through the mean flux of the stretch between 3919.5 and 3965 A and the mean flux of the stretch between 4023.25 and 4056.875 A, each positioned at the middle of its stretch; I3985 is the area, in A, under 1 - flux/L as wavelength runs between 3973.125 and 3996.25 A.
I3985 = -4.0 A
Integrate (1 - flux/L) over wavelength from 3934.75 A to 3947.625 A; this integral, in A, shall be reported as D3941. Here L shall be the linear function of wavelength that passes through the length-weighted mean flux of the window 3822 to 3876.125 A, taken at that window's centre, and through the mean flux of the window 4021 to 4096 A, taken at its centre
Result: 4.5 A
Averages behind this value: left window 63.3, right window 115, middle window 56.2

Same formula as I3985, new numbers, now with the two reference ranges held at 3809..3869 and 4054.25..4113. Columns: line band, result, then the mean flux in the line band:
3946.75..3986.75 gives 7.0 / 74.6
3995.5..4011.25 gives -3.1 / 117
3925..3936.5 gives 6.5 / 36.3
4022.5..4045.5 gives -2.1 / 114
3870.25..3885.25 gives 0.0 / 72.5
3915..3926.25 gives 0.4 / 78.3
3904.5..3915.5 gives -1.5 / 90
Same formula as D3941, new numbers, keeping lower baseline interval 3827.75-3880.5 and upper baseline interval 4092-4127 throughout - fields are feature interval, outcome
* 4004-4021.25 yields -3.3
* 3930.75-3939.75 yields 5.8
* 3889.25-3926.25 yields -4.0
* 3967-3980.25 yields 4.5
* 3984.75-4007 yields -3.8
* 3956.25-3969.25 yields 5.0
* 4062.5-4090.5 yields -0.1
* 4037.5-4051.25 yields -1.0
